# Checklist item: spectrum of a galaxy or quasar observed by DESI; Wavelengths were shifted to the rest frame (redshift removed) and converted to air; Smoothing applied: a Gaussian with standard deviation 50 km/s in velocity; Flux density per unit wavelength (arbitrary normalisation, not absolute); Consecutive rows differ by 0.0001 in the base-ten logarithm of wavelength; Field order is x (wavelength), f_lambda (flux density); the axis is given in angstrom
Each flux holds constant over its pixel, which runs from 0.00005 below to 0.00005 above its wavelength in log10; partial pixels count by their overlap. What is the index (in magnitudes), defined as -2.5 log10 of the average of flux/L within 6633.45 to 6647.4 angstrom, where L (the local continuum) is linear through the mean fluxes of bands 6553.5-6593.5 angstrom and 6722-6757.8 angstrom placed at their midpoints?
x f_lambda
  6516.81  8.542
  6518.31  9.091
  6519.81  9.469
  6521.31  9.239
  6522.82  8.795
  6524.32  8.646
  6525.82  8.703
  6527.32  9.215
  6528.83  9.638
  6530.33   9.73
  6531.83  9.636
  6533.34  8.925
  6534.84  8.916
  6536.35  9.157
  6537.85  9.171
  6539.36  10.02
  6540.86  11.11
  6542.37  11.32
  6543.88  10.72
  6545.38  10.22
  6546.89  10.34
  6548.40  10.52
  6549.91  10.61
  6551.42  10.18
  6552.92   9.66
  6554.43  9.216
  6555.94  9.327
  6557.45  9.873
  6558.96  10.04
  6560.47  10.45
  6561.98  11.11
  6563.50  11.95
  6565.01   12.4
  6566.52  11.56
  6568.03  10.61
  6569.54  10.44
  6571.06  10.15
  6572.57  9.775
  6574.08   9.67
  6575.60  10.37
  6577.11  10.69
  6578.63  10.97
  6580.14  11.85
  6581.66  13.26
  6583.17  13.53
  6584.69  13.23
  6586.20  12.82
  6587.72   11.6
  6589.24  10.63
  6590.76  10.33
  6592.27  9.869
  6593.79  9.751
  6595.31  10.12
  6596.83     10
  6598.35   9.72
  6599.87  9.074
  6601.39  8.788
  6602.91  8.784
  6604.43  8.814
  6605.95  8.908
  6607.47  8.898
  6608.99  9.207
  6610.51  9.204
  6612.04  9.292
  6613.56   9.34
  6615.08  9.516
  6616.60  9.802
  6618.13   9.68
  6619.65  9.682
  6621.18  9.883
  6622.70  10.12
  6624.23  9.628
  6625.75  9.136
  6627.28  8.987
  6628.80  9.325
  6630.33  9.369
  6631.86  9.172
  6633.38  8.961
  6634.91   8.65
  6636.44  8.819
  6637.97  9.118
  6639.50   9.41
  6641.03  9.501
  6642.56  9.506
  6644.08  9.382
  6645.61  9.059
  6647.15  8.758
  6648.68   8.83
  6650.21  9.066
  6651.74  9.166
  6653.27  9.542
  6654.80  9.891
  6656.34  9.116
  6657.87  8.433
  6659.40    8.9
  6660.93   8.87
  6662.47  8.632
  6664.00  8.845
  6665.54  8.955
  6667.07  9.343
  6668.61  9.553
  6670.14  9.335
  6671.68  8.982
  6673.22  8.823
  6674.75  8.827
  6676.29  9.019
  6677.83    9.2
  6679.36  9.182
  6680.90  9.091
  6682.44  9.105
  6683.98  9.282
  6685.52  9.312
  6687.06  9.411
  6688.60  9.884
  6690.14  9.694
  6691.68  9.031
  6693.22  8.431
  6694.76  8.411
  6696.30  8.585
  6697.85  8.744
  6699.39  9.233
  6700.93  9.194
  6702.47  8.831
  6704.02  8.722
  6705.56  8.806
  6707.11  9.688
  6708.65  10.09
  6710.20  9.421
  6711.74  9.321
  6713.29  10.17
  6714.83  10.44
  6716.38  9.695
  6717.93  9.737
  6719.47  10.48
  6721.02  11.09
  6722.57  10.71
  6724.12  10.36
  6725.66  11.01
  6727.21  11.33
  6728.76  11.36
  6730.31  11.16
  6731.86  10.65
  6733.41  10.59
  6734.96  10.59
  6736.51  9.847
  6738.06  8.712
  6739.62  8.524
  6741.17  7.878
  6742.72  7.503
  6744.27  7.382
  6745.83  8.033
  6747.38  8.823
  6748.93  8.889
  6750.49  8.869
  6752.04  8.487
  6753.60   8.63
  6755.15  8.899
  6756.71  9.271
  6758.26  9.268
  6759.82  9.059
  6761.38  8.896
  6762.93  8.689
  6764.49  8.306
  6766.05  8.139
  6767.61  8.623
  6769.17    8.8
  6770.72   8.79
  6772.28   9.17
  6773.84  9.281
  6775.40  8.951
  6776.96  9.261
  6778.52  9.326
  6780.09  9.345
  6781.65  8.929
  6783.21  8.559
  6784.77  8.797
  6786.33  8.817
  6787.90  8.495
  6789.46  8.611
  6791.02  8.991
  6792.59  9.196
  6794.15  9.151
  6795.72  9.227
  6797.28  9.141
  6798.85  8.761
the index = 0.14 mag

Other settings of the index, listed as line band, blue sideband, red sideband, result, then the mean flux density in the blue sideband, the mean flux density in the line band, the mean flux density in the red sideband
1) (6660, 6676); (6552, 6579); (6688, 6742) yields 0.11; 10.4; 9.01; 9.72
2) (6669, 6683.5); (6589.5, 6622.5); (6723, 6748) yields 0.06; 9.49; 9.08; 9.63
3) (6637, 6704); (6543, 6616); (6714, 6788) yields 0.08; 10.4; 9.1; 9.31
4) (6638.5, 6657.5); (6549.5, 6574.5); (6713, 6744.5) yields 0.11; 10.4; 9.25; 10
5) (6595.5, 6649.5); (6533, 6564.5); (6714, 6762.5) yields 0.07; 10.2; 9.27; 9.55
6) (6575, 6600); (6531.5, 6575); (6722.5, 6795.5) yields -0.11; 10.2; 11.1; 9.15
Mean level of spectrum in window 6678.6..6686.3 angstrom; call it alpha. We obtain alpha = 9.19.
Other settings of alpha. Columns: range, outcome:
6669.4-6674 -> 9.04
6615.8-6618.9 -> 9.74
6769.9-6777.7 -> 9.1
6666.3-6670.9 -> 9.42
